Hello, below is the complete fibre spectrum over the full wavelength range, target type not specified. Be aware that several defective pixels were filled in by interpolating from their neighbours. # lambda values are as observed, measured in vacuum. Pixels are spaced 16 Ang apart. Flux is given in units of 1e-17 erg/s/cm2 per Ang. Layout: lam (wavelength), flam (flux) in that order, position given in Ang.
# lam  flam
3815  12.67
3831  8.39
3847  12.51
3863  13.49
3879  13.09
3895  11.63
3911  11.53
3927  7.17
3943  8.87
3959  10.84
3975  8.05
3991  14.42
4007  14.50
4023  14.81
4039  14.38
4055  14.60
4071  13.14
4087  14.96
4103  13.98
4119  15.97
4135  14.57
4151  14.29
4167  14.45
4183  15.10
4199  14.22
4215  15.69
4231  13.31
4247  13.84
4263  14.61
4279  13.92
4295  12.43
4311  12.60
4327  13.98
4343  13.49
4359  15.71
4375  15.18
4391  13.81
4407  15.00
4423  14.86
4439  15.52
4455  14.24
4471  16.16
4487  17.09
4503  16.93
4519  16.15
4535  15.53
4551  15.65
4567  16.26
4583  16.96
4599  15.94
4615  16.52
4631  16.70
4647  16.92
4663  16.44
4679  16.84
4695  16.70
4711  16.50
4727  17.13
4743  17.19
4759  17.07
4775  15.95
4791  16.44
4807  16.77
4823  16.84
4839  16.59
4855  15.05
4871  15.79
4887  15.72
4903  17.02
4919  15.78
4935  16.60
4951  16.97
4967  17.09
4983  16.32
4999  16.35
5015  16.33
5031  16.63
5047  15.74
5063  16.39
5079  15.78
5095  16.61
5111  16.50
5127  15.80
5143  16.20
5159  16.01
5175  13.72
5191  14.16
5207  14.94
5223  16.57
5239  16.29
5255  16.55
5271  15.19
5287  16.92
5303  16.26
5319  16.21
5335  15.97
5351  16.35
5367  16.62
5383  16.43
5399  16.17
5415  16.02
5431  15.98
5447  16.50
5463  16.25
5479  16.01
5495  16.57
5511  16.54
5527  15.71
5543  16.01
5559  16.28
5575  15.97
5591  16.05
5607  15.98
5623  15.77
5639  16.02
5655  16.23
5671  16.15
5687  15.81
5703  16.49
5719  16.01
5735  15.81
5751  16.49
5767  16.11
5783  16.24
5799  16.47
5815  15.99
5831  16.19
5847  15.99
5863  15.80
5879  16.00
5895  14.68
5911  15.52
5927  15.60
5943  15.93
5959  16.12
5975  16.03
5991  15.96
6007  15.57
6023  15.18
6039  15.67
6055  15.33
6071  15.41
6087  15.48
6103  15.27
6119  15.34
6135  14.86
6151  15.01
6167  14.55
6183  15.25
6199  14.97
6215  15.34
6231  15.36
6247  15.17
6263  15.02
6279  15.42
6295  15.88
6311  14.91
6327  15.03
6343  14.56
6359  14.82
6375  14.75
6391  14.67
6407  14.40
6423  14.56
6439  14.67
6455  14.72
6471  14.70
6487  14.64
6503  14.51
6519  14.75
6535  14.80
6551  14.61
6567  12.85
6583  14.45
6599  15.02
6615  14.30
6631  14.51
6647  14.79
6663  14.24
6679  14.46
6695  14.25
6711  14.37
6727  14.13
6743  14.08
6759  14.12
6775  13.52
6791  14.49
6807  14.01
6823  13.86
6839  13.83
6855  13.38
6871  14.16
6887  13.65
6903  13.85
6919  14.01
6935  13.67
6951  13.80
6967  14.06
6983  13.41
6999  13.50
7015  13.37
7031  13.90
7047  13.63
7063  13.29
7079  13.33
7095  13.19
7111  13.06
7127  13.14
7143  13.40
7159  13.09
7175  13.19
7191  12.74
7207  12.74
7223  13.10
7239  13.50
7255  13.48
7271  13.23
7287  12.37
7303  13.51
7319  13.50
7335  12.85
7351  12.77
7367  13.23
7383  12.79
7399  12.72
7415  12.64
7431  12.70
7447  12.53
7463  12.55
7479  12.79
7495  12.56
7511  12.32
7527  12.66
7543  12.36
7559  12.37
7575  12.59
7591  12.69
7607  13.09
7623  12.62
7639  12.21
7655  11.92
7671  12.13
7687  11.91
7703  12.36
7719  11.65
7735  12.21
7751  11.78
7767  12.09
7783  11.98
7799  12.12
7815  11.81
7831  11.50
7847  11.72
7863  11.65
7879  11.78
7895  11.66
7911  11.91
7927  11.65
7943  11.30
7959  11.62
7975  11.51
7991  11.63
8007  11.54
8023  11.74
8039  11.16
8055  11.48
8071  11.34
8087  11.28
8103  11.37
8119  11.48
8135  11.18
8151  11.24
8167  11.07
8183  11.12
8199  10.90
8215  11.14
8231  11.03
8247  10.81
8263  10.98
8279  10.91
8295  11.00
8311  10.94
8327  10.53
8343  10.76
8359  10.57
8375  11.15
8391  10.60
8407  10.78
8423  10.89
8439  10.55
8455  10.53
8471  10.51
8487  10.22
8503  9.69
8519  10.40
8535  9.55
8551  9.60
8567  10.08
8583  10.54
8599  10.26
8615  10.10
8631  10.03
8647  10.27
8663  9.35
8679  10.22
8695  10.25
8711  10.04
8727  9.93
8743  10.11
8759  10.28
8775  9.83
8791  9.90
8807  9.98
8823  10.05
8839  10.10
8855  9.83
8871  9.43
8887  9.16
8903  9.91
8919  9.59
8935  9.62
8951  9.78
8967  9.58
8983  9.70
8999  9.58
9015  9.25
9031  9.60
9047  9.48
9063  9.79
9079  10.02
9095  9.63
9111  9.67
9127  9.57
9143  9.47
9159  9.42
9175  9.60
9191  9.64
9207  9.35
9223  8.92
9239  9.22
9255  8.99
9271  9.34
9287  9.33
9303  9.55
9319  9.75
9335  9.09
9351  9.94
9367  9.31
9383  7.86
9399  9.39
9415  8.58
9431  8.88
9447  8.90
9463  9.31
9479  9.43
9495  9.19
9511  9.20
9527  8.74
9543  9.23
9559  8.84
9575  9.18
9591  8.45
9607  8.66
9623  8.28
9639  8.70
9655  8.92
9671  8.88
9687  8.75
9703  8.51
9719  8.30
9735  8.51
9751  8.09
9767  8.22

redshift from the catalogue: 0.00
